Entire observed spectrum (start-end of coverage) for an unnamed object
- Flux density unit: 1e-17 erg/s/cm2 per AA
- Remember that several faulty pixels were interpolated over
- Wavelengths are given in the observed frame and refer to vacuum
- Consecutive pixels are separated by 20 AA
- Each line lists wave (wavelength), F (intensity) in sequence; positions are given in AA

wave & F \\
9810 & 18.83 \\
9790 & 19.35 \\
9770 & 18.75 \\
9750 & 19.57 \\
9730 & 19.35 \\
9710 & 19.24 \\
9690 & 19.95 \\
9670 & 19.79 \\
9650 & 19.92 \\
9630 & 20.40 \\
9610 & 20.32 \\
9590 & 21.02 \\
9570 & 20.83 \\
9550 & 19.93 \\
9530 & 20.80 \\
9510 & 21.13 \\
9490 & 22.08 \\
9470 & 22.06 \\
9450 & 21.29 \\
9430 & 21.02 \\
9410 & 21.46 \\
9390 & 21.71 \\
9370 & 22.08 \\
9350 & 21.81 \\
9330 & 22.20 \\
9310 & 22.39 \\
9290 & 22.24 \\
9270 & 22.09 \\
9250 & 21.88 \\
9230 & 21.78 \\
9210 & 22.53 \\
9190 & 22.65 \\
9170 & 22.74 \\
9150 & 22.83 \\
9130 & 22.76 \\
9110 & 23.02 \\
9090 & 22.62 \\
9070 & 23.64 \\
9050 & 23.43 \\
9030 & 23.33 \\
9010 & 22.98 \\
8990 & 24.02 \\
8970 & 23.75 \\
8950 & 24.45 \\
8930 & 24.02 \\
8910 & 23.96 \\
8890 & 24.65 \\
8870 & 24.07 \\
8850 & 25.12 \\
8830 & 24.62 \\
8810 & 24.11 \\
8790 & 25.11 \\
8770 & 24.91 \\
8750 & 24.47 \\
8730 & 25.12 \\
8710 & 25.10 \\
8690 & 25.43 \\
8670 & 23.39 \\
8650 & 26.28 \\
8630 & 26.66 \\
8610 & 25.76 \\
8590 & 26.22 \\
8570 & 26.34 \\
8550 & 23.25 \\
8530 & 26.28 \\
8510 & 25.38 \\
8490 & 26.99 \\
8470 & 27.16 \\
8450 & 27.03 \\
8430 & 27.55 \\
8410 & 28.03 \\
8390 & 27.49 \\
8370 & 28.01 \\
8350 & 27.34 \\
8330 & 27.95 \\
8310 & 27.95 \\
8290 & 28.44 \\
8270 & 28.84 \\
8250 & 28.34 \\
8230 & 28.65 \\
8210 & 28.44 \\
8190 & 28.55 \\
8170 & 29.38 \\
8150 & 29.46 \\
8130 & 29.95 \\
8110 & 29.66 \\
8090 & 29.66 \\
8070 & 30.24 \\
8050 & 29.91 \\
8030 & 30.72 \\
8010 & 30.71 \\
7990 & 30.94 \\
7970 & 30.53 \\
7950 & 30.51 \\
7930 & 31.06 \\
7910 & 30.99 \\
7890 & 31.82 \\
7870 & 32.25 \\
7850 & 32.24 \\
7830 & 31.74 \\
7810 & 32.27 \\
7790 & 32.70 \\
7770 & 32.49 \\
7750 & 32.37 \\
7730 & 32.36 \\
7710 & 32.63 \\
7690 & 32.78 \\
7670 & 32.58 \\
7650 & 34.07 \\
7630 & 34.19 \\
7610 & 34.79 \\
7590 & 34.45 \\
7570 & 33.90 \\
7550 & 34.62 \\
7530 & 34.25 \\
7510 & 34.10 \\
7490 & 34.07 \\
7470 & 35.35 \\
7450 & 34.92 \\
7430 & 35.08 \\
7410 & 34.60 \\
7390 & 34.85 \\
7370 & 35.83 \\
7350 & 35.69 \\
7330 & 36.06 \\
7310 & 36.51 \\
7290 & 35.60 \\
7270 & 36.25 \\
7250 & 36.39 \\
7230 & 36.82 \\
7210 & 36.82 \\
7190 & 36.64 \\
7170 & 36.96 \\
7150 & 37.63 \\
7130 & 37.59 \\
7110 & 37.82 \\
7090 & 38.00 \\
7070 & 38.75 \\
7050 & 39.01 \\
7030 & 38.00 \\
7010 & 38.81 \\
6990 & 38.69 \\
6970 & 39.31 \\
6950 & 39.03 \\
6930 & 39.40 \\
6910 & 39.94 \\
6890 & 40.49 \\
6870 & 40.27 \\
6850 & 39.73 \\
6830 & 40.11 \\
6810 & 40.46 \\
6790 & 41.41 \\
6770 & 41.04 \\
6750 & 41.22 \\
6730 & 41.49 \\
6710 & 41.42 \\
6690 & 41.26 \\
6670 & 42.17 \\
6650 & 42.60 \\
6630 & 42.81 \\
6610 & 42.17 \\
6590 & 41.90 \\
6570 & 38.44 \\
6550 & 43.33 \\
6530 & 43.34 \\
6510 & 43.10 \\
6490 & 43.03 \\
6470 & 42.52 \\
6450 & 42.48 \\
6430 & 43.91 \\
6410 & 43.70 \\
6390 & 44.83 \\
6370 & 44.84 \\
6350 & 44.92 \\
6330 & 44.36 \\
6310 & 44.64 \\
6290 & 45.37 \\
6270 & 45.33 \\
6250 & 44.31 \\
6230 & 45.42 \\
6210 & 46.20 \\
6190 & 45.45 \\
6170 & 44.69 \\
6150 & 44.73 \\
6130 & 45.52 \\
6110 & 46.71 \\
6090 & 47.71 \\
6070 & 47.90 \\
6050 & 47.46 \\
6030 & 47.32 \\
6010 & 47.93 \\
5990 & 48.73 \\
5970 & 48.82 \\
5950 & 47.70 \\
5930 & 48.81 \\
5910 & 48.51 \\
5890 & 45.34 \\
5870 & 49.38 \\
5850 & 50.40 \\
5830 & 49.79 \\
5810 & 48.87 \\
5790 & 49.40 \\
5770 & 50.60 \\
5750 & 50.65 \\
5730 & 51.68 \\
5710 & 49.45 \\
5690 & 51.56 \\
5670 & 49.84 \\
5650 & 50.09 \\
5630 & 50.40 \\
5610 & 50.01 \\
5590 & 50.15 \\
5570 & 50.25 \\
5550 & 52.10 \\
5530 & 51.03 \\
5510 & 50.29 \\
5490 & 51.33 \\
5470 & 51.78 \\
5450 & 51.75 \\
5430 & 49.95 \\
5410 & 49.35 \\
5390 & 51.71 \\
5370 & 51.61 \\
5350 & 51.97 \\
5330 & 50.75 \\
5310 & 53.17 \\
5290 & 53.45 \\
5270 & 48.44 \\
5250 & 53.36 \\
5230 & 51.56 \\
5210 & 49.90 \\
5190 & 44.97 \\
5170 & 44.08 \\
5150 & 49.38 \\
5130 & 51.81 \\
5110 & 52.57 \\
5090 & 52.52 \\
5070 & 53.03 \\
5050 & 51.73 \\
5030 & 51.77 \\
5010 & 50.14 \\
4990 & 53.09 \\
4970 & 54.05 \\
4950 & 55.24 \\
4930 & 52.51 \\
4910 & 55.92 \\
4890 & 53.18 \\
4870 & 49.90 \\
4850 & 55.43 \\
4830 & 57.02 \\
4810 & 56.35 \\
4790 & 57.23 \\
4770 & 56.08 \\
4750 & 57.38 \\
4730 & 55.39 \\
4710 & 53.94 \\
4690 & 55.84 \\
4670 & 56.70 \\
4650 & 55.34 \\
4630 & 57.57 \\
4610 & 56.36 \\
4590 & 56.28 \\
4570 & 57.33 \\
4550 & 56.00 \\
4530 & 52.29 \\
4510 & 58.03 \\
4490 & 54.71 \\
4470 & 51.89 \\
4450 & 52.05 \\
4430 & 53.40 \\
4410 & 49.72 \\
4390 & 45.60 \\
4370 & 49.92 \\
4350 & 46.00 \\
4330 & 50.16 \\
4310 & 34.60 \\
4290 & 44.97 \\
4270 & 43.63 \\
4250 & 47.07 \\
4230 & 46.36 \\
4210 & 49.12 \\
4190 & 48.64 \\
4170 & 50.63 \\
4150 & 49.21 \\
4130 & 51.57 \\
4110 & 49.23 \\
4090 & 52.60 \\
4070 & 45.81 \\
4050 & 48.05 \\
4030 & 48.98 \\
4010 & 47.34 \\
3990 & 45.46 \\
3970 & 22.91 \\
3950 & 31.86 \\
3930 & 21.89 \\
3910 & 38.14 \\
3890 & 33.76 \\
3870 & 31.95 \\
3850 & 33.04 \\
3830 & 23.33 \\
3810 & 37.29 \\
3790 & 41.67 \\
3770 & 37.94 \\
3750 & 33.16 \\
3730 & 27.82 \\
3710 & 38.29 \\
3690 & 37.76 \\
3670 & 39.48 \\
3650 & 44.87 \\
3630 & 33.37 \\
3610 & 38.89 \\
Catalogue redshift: 0.00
